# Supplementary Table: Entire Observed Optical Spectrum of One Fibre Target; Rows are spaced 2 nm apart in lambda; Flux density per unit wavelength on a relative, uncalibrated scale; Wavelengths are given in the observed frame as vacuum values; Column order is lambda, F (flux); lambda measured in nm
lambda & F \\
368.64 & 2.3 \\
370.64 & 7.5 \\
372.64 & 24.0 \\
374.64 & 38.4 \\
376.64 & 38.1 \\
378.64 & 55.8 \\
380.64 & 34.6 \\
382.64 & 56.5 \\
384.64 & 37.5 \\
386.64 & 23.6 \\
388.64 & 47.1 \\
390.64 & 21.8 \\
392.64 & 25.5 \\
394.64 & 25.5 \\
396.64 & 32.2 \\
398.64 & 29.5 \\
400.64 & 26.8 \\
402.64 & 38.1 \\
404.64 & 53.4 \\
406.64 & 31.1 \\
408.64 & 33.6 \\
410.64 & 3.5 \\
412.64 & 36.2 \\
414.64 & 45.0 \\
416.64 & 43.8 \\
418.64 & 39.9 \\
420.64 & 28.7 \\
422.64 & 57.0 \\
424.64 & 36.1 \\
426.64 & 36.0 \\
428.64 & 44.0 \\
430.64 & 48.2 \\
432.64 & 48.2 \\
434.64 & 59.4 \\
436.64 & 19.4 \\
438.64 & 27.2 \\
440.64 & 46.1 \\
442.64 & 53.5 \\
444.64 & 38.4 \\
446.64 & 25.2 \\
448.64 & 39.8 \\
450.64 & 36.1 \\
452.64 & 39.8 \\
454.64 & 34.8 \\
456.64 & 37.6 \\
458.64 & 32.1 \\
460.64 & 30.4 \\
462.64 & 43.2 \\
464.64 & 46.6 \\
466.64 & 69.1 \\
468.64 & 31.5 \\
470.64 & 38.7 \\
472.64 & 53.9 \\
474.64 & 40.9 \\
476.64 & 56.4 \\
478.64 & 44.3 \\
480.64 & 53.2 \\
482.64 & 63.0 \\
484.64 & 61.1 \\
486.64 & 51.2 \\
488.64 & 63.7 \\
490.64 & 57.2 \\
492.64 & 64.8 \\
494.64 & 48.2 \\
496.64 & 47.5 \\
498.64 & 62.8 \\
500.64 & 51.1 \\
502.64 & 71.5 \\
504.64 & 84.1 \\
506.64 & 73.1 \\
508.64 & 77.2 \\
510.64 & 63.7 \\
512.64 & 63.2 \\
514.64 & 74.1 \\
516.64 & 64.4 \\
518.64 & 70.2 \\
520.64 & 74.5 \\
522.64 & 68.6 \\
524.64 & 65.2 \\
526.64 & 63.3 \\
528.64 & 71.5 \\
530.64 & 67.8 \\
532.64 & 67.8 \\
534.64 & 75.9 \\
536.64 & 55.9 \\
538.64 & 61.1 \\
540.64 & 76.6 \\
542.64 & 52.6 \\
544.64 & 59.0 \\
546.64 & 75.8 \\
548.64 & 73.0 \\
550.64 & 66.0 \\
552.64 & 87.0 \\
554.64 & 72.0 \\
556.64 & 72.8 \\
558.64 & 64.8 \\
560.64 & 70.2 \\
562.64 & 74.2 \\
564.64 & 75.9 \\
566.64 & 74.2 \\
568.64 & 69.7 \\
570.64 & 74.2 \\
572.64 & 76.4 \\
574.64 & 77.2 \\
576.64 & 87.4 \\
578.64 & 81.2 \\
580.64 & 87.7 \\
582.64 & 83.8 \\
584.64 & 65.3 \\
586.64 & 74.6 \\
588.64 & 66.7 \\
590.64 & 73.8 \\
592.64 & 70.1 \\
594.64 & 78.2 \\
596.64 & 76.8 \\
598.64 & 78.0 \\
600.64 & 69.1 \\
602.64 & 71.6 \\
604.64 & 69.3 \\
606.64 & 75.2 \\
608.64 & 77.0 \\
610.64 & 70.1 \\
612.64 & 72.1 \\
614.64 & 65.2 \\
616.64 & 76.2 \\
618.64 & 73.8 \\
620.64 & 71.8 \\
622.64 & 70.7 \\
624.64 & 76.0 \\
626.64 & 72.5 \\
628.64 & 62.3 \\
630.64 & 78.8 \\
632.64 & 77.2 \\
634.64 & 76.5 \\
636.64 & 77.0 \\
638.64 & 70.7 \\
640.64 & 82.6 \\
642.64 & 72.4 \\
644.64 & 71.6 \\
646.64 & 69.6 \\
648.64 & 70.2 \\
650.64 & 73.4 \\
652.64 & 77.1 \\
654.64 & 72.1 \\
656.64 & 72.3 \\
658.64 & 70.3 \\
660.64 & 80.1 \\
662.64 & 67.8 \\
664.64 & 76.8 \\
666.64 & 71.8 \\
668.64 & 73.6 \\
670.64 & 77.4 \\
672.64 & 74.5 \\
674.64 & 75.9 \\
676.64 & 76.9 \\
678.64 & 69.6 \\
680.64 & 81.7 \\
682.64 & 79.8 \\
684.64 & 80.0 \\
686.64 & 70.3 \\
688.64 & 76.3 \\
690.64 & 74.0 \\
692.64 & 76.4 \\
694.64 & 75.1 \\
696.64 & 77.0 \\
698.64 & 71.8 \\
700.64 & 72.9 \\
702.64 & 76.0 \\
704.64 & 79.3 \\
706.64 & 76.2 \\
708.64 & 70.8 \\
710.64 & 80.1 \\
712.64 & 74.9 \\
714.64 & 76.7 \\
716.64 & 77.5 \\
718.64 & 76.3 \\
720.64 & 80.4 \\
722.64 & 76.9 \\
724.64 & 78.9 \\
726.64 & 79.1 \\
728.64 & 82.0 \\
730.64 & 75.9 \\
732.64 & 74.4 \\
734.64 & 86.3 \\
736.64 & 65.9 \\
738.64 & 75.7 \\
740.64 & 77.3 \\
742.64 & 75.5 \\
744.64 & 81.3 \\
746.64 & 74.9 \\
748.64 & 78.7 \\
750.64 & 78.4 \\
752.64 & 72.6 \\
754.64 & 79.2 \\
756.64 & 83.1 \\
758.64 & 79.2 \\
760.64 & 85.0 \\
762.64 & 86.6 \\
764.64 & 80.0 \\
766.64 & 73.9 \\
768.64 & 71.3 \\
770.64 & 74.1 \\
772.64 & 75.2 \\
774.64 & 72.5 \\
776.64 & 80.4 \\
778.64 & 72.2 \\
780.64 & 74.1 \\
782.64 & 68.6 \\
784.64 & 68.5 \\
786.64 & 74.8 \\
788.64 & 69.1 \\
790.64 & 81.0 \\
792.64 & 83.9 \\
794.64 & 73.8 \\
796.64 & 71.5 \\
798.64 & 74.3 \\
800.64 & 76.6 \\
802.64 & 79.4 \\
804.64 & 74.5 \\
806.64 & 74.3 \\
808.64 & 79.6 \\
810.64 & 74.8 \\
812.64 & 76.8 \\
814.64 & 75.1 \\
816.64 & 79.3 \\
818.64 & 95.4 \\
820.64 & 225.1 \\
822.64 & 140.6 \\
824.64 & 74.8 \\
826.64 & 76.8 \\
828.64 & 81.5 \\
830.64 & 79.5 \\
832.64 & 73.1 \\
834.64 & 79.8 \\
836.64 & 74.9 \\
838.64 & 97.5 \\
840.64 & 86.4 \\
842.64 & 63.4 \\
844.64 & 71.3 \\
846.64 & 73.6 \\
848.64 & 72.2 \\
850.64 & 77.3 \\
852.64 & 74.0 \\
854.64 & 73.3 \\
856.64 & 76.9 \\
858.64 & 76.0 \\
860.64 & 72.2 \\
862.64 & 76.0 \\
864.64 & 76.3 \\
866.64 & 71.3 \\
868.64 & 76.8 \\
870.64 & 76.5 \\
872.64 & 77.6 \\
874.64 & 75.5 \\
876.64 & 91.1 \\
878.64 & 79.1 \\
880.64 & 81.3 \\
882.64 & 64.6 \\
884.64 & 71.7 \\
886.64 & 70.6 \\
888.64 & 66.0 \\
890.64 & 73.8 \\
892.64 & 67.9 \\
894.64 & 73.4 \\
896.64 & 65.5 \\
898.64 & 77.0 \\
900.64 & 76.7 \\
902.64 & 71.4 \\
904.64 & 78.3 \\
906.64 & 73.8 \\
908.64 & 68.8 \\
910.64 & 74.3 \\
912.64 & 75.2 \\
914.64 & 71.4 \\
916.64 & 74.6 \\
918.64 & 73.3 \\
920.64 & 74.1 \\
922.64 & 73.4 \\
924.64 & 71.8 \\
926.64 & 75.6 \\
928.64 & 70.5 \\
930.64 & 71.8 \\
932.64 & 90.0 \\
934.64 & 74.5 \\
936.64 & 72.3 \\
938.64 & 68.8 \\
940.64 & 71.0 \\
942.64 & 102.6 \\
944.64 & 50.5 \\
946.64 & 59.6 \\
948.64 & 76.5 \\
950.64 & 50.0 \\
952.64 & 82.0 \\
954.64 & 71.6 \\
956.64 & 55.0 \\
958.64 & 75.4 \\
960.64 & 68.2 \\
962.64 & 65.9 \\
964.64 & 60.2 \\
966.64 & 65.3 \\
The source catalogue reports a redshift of 0.249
